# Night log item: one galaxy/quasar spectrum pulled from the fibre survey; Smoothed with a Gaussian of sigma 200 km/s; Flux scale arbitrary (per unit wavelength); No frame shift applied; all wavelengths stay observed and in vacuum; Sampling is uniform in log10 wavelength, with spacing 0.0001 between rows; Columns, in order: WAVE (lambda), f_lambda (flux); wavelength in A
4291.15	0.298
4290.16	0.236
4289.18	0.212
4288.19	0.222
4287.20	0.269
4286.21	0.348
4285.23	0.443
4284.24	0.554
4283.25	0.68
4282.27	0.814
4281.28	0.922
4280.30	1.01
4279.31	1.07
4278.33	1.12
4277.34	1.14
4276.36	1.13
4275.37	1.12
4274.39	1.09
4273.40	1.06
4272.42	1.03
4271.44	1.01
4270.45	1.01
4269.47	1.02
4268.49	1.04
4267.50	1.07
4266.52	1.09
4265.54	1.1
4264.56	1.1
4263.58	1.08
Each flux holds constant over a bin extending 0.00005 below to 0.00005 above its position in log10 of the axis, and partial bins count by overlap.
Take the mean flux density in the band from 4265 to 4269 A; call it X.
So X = 1.08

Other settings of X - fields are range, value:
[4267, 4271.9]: 1.03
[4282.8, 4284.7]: 0.615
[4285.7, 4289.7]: 0.264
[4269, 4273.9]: 1.03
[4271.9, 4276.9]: 1.09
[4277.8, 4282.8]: 0.986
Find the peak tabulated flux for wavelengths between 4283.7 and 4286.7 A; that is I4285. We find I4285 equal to 0.554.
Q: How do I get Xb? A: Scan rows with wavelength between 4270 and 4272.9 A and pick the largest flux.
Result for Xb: 1.03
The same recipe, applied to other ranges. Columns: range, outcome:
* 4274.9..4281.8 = 1.14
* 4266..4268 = 1.09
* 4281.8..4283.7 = 0.814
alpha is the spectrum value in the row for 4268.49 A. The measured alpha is 1.04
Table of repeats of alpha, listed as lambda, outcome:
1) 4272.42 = 1.03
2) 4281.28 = 0.922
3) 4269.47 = 1.02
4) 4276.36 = 1.13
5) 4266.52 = 1.09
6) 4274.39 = 1.09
